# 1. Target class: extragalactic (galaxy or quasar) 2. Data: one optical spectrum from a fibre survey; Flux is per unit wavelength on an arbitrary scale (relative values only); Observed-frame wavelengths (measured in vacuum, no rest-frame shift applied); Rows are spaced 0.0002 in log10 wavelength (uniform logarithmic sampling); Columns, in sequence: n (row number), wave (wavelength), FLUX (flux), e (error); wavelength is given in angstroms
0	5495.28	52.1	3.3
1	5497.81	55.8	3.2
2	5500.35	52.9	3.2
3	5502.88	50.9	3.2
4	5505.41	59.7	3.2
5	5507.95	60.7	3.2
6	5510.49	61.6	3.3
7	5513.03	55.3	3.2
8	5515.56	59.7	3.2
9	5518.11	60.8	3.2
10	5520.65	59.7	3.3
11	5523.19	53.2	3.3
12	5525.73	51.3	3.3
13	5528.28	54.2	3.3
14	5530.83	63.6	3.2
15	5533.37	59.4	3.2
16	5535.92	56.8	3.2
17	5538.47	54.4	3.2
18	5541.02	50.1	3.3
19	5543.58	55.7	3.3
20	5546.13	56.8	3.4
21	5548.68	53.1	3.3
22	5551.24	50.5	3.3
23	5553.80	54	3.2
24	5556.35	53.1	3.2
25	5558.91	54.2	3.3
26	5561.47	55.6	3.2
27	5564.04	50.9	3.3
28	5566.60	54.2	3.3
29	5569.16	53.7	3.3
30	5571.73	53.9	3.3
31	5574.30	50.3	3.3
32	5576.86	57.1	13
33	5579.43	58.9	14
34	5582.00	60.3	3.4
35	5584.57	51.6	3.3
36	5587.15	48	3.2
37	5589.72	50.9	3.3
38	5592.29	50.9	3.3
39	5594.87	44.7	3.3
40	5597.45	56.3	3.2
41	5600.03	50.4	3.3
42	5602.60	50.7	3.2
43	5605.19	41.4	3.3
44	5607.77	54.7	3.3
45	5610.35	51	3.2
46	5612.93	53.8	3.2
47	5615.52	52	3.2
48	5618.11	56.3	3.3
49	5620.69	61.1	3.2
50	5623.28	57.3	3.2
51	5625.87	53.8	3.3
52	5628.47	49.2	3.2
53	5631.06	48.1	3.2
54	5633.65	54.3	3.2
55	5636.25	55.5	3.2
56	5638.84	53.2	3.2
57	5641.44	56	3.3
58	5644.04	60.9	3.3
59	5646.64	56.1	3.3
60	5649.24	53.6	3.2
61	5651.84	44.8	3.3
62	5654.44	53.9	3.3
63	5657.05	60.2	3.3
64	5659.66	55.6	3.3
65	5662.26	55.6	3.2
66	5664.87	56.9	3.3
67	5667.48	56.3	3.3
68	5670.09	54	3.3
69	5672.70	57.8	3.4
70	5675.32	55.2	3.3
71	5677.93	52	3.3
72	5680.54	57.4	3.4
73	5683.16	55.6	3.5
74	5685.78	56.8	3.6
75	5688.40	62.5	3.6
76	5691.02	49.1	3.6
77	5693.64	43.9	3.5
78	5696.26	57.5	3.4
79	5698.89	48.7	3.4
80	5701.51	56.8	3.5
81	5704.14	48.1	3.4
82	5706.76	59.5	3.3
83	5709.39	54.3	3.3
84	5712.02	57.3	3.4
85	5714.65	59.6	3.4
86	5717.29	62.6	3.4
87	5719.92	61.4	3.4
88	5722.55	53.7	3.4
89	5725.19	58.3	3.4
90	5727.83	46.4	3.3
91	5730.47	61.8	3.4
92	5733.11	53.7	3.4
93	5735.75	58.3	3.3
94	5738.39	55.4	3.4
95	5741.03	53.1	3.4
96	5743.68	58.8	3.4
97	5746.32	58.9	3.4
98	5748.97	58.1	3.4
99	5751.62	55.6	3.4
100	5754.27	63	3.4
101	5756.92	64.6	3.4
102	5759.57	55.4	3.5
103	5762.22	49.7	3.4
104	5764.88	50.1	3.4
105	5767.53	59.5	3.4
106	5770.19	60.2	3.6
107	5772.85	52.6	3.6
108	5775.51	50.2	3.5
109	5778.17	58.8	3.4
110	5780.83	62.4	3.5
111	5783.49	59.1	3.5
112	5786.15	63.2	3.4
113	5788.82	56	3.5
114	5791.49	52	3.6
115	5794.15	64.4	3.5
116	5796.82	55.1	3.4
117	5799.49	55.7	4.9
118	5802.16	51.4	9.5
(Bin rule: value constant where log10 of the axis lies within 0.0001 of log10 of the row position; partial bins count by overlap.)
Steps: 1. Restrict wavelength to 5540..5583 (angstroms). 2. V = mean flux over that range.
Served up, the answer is 54.2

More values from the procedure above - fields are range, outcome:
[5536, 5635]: 53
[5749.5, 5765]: 57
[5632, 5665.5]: 55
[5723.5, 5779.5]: 56.3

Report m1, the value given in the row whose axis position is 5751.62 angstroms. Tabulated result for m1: 55.6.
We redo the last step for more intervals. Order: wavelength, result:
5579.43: 58.9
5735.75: 58.3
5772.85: 52.6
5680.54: 57.4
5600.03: 50.4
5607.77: 54.7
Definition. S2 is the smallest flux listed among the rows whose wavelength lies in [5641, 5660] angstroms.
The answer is 44.8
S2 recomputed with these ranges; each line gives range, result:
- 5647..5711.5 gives 43.9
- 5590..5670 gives 41.4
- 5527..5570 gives 50.1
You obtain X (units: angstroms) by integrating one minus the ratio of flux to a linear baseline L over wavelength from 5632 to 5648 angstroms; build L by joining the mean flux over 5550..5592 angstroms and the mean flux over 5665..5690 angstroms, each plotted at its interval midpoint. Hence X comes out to -0.1 angstroms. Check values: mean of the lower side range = 53.5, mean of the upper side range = 56.3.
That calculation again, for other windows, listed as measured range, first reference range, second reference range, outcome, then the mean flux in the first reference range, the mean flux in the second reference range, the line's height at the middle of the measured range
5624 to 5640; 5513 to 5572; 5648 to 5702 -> 0.6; 55.2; 54.5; 54.7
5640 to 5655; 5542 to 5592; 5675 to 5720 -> 0.1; 53.8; 55.3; 54.7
